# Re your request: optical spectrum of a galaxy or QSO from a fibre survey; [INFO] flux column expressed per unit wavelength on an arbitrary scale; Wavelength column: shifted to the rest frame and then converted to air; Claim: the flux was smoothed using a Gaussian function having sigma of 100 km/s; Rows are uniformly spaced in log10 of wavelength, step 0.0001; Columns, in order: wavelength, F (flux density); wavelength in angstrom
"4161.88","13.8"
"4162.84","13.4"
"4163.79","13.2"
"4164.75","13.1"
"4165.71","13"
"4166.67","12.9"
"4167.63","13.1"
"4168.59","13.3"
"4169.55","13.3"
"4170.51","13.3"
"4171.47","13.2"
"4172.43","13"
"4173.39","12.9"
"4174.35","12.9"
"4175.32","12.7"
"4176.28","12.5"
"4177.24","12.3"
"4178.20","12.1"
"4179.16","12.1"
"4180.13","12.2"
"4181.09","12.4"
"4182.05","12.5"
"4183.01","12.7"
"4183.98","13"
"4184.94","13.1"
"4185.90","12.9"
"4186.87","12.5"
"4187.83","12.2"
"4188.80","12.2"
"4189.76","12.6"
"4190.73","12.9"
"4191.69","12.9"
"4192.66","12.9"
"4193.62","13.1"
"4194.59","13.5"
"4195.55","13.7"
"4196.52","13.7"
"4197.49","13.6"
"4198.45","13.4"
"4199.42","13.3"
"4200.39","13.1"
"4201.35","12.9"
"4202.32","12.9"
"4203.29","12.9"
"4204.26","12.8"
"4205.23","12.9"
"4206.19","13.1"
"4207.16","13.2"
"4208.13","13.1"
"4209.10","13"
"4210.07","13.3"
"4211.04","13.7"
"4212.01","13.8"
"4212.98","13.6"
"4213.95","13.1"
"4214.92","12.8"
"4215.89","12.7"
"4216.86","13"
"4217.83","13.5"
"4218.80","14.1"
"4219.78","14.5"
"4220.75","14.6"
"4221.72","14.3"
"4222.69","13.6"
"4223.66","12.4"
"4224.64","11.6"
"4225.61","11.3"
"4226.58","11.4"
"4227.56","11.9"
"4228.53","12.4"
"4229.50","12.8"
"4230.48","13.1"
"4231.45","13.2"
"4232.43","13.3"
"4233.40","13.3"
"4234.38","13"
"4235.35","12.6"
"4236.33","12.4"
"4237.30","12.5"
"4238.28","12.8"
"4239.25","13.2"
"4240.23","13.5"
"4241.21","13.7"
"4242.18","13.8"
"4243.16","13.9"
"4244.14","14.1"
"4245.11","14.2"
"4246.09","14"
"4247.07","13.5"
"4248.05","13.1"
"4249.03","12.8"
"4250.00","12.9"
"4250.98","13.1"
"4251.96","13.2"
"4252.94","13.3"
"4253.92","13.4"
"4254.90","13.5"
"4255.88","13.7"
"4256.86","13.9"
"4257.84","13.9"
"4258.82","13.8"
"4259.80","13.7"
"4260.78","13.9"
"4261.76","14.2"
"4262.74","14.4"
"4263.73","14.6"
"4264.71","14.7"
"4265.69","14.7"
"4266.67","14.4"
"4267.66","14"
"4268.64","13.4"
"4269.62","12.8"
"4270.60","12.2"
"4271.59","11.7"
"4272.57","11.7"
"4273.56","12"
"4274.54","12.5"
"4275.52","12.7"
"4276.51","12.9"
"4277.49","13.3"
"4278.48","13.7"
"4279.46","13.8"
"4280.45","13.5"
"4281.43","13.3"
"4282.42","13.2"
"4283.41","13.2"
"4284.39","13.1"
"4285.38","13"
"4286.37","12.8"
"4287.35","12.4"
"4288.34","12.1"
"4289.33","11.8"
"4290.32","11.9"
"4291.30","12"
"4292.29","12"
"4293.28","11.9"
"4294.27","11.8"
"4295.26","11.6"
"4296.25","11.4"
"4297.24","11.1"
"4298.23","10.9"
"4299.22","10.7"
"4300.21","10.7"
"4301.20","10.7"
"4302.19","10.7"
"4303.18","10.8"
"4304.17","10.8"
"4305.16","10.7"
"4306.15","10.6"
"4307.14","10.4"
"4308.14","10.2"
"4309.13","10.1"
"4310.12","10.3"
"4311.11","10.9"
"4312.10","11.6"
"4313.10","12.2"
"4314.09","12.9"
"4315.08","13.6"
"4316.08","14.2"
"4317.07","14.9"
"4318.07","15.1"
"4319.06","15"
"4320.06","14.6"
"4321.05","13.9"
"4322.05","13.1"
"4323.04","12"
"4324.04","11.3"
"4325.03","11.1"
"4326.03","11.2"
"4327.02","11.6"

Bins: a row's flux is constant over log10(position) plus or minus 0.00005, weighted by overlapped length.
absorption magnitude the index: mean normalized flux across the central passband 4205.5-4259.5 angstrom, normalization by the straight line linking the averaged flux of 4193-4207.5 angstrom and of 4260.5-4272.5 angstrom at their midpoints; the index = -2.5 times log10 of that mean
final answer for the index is 0.02 mag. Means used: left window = 13.2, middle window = 13.2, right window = 13.7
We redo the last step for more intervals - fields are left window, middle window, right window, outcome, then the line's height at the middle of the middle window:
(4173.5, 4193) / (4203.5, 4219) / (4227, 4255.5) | -0.03 mag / 12.9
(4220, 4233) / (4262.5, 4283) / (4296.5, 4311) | -0.16 mag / 11.5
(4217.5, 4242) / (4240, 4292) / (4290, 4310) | -0.11 mag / 12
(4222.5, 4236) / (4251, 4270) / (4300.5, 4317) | -0.15 mag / 12.1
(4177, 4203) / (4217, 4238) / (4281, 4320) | -0.03 mag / 12.6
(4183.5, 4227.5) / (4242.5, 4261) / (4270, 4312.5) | -0.10 mag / 12.4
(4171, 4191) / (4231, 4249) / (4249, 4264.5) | 0.01 mag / 13.5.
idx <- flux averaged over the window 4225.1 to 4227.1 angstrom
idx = 11.4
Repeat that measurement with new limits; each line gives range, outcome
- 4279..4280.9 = 13.6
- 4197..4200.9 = 13.4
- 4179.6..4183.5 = 12.4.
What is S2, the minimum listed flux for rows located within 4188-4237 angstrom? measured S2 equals 11.3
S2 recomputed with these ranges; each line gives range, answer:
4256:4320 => 10.1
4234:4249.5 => 12.4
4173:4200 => 12.1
